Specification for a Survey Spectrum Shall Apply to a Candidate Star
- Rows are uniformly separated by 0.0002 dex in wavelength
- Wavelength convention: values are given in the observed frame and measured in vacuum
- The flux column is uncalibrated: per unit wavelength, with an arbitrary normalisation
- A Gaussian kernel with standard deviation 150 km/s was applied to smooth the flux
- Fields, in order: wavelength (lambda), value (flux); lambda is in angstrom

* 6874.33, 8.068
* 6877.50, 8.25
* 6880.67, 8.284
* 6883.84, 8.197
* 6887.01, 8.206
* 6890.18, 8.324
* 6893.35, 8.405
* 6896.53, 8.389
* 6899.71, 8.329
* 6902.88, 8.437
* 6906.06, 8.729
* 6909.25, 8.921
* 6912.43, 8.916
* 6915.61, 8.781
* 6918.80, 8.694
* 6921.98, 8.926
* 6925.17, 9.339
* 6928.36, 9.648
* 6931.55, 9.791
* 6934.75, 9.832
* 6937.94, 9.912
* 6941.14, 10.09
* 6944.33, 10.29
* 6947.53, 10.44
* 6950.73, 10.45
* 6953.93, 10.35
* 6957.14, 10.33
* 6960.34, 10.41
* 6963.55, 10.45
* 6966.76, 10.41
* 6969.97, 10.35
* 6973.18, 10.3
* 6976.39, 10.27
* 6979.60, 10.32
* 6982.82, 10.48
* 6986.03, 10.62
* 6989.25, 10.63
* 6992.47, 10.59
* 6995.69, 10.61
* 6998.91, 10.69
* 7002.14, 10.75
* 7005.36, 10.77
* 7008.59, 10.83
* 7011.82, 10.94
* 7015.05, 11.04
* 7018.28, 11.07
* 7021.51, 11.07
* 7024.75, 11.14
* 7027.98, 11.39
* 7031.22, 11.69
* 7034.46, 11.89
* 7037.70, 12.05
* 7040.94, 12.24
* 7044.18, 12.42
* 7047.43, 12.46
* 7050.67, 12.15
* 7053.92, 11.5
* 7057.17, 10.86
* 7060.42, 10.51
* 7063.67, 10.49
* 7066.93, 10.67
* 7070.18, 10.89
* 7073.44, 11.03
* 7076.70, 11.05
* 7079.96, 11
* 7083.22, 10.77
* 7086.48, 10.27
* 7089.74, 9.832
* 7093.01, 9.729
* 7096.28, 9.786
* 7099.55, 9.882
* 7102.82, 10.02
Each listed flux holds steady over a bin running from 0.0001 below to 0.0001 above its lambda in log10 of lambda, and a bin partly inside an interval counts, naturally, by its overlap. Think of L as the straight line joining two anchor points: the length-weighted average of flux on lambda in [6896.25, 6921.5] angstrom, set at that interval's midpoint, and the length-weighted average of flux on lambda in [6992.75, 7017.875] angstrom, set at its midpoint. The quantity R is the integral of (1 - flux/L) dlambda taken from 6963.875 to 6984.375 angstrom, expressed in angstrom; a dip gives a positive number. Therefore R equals -0.5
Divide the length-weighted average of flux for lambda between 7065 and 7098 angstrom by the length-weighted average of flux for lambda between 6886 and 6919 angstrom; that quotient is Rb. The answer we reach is 1.23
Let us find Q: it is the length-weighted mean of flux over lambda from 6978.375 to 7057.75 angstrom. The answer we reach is 11.2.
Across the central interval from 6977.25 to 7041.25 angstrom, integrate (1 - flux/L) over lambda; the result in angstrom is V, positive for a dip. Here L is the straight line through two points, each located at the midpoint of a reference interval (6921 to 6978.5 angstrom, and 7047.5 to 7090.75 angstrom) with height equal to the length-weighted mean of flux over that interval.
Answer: -3.0 angstrom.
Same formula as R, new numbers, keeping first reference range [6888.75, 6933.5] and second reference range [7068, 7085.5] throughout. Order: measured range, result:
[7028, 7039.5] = -1.6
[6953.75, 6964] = -1.0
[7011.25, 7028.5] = -1.5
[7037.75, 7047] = -1.6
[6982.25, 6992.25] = -0.8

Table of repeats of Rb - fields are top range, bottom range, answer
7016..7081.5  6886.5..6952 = 1.24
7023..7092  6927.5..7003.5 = 1.09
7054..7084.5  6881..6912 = 1.28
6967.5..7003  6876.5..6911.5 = 1.25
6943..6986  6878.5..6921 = 1.22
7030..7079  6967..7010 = 1.09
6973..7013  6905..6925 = 1.20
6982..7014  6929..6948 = 1.07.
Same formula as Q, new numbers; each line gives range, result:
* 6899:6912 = 8.65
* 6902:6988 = 9.85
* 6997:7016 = 10.8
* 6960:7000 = 10.5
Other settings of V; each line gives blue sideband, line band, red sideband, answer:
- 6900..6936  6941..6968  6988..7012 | -1.6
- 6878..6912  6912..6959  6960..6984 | -1.4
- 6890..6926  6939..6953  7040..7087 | -1.5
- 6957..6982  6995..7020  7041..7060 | 0.4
